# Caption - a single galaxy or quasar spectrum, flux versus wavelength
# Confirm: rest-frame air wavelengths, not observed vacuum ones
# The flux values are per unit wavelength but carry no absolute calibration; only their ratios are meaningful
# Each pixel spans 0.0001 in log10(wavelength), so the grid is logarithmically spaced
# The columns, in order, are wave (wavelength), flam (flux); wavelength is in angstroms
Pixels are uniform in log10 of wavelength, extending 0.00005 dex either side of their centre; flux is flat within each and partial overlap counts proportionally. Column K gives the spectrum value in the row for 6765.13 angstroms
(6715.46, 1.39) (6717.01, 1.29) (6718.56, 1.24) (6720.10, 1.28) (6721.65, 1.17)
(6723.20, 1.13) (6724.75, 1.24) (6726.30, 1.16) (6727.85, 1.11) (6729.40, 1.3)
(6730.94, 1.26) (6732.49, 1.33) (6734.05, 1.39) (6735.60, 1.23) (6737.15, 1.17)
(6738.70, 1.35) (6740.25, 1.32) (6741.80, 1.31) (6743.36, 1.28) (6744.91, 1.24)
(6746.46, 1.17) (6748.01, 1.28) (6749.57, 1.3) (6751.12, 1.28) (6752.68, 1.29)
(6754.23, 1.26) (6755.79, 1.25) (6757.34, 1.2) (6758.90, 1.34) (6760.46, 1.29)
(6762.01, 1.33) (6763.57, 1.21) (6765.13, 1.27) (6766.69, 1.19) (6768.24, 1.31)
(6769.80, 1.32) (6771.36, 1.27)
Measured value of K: 1.27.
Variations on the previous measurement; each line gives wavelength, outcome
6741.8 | 1.31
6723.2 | 1.13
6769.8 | 1.32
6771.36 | 1.27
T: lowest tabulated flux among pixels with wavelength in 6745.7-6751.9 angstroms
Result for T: 1.17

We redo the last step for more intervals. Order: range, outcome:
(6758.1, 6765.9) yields 1.21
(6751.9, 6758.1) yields 1.2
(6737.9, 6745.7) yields 1.24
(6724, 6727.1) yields 1.16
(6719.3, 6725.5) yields 1.13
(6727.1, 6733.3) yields 1.11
